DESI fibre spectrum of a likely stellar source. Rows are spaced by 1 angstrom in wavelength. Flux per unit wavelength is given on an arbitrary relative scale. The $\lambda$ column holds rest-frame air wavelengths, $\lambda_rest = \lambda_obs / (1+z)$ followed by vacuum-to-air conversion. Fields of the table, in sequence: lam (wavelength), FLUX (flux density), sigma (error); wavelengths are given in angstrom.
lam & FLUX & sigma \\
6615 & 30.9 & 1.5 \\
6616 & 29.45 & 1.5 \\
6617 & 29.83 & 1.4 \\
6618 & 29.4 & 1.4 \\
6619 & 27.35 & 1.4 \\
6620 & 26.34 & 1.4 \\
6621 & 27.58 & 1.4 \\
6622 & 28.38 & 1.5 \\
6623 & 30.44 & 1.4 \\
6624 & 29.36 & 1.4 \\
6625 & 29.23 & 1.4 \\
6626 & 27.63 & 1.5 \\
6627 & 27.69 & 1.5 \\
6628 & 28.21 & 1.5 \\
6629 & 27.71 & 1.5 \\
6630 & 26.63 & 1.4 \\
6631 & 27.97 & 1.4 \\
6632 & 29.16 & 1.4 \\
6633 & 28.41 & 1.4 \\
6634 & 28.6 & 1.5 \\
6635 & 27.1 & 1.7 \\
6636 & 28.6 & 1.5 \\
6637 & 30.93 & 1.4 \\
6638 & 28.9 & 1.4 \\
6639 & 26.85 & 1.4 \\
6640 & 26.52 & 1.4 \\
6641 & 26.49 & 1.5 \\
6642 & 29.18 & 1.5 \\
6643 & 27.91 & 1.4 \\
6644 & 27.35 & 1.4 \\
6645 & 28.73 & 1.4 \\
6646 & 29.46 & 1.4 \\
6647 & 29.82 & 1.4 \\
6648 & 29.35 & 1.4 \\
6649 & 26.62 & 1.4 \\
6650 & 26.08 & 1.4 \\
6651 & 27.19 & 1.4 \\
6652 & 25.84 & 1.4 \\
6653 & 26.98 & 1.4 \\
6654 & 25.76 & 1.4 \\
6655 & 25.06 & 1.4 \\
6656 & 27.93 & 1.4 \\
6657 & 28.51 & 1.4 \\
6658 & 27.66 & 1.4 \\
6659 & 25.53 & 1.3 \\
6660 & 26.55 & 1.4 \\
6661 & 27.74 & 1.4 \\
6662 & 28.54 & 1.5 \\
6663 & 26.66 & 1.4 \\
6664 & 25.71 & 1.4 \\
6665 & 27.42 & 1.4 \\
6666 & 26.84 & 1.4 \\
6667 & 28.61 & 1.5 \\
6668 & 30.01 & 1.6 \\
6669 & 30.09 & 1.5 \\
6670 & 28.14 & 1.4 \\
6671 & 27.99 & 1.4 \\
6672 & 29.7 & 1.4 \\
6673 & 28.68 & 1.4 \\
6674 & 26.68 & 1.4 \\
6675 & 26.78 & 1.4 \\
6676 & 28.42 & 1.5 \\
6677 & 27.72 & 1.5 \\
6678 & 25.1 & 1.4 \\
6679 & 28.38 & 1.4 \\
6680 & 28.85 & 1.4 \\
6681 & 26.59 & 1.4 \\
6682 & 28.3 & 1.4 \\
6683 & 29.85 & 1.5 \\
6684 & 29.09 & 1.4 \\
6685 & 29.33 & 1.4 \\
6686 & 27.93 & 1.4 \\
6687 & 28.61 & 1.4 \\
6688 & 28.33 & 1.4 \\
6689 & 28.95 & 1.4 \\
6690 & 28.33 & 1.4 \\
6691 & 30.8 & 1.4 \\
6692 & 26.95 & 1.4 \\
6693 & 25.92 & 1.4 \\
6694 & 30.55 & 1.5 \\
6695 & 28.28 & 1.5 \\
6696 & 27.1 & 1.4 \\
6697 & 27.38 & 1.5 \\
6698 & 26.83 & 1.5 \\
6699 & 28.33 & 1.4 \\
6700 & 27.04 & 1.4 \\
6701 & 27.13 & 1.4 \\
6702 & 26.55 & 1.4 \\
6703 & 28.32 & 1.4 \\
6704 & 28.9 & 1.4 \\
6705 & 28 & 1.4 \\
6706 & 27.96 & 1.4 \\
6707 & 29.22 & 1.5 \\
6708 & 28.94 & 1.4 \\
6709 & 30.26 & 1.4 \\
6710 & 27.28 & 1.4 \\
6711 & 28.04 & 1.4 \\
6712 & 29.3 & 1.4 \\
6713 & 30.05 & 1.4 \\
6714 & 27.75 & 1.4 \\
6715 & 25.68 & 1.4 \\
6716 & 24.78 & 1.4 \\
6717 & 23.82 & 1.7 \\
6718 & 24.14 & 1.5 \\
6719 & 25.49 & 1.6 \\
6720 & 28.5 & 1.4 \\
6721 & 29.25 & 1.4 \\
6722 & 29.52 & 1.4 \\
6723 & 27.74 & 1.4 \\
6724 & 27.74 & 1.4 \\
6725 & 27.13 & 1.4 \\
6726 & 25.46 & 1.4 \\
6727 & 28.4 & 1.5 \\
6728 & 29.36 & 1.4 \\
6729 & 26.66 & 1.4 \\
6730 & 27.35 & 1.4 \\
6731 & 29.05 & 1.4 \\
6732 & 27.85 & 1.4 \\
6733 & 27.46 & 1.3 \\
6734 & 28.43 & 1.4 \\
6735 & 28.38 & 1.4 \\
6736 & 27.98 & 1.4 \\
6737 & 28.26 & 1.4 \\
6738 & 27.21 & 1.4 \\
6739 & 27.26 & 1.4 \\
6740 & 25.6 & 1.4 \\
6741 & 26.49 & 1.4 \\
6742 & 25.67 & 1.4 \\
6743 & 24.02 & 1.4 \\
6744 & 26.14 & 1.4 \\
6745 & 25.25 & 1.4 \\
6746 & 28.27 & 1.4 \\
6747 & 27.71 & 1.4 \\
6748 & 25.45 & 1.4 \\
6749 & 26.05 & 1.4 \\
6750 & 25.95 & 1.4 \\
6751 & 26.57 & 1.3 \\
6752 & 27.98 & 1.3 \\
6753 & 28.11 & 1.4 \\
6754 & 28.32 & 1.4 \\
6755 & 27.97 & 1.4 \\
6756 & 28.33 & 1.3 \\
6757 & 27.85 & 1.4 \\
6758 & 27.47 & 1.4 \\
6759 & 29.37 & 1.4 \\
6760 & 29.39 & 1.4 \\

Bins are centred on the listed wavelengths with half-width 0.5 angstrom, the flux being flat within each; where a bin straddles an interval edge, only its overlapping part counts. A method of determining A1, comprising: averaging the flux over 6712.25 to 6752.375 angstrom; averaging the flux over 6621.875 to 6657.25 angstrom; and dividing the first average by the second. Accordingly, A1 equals 1.0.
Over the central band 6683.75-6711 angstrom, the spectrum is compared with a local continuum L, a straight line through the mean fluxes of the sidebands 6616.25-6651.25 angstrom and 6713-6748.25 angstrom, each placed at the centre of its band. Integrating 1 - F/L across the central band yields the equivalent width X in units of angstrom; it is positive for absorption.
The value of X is -0.76 angstrom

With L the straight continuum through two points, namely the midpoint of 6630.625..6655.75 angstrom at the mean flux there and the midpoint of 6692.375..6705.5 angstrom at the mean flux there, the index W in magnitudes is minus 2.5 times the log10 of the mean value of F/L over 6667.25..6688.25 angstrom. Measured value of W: -0.02 mag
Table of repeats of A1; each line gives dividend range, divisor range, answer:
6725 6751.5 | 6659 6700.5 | 0.96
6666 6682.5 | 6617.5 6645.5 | 1.00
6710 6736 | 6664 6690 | 0.97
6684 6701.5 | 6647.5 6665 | 1.04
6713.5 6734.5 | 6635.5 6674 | 0.98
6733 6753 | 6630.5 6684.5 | 0.96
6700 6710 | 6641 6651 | 1.00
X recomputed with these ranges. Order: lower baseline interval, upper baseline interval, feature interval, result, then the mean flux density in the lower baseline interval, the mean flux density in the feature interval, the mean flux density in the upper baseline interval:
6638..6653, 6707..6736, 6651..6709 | -0.4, 27.7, 27.9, 27.7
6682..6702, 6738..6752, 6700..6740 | -0.7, 28.2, 27.7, 26.3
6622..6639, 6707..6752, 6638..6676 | 0.7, 28.5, 27.6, 27.3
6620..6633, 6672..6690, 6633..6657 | 0.4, 28.3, 27.7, 28.1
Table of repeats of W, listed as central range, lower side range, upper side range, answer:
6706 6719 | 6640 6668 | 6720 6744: 0.00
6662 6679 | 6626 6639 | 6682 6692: 0.03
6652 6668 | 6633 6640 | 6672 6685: 0.04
